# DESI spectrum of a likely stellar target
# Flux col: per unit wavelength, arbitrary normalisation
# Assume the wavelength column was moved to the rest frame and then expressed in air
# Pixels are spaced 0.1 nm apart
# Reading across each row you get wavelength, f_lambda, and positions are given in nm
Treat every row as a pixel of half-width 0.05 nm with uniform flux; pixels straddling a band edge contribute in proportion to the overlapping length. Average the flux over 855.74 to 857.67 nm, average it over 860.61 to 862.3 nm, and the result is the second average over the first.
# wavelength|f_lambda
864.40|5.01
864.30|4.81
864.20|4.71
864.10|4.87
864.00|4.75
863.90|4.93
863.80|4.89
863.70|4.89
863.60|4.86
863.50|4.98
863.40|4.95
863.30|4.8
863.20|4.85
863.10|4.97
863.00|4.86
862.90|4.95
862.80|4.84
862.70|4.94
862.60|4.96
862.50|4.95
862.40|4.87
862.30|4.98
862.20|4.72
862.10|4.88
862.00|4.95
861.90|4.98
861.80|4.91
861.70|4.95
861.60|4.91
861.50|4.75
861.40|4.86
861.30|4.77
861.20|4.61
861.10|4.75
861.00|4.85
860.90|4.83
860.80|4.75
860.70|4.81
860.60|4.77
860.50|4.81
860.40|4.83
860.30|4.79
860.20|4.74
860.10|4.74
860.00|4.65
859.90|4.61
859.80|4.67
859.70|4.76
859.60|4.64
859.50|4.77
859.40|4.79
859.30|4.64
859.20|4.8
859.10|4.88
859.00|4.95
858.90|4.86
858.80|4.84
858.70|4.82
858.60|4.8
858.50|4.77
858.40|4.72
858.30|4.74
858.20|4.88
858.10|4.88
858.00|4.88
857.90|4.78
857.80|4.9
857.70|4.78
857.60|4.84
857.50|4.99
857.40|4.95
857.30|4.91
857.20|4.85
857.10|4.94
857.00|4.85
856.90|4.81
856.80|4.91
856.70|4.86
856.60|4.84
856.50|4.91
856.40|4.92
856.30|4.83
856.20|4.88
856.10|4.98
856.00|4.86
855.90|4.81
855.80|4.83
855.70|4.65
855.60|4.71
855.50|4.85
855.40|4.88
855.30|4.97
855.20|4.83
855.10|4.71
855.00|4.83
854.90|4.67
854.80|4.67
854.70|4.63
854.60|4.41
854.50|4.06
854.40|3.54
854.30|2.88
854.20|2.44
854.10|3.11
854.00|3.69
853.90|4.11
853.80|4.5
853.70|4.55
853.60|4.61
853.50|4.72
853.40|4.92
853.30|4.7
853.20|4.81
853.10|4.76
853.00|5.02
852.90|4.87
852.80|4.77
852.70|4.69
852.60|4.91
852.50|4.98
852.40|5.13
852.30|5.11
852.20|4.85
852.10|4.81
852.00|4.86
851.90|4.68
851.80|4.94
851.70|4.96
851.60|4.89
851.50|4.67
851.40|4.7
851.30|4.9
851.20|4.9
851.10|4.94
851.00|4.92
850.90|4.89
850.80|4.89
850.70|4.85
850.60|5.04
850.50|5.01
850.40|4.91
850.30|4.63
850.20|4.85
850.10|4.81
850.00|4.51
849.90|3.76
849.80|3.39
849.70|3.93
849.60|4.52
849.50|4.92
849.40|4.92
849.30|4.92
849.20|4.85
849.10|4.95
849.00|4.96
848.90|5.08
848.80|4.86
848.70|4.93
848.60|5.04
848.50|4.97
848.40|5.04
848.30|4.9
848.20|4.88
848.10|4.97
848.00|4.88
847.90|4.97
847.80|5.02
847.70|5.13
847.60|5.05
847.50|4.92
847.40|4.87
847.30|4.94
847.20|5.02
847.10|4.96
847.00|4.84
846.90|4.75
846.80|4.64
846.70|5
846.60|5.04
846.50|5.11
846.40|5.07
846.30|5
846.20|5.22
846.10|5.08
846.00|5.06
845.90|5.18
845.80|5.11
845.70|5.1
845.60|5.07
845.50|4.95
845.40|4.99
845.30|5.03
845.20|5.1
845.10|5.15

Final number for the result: 0.99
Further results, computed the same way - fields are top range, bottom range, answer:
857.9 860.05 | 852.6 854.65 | 1.12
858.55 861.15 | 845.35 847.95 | 0.95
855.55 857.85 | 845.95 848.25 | 0.98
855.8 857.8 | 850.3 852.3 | 1.00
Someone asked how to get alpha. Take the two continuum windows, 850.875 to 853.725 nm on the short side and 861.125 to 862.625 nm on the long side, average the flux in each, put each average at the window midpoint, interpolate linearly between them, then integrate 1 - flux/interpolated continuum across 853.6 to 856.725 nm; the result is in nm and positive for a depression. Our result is 0.25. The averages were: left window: 4.85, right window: 4.87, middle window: 4.46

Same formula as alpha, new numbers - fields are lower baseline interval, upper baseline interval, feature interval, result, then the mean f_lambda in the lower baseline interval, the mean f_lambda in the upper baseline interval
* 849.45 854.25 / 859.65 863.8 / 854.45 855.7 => 0.00 nm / 4.63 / 4.84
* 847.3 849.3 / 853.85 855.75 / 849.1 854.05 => -0.14 nm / 4.96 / 4.24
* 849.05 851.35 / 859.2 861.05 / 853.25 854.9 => 0.21 nm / 4.7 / 4.75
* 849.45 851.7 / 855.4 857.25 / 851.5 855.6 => 0.18 nm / 4.68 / 4.85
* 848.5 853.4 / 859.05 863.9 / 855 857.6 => -0.03 nm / 4.8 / 4.83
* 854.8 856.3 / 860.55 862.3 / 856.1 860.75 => 0.00 nm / 4.81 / 4.83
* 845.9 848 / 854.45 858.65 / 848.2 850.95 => 0.10 nm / 4.99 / 4.8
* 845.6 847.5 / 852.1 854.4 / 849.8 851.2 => -0.02 nm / 5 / 4.45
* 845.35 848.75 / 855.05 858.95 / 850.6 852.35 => 0.02 nm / 4.99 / 4.85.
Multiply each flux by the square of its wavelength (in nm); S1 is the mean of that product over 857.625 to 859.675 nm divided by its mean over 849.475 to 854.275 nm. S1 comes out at 1.06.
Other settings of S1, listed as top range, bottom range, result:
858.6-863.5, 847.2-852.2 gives 1.03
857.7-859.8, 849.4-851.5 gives 1.05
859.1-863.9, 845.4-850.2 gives 1.02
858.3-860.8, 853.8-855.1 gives 1.21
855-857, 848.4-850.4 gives 1.05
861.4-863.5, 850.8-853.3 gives 1.03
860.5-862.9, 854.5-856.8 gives 1.03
